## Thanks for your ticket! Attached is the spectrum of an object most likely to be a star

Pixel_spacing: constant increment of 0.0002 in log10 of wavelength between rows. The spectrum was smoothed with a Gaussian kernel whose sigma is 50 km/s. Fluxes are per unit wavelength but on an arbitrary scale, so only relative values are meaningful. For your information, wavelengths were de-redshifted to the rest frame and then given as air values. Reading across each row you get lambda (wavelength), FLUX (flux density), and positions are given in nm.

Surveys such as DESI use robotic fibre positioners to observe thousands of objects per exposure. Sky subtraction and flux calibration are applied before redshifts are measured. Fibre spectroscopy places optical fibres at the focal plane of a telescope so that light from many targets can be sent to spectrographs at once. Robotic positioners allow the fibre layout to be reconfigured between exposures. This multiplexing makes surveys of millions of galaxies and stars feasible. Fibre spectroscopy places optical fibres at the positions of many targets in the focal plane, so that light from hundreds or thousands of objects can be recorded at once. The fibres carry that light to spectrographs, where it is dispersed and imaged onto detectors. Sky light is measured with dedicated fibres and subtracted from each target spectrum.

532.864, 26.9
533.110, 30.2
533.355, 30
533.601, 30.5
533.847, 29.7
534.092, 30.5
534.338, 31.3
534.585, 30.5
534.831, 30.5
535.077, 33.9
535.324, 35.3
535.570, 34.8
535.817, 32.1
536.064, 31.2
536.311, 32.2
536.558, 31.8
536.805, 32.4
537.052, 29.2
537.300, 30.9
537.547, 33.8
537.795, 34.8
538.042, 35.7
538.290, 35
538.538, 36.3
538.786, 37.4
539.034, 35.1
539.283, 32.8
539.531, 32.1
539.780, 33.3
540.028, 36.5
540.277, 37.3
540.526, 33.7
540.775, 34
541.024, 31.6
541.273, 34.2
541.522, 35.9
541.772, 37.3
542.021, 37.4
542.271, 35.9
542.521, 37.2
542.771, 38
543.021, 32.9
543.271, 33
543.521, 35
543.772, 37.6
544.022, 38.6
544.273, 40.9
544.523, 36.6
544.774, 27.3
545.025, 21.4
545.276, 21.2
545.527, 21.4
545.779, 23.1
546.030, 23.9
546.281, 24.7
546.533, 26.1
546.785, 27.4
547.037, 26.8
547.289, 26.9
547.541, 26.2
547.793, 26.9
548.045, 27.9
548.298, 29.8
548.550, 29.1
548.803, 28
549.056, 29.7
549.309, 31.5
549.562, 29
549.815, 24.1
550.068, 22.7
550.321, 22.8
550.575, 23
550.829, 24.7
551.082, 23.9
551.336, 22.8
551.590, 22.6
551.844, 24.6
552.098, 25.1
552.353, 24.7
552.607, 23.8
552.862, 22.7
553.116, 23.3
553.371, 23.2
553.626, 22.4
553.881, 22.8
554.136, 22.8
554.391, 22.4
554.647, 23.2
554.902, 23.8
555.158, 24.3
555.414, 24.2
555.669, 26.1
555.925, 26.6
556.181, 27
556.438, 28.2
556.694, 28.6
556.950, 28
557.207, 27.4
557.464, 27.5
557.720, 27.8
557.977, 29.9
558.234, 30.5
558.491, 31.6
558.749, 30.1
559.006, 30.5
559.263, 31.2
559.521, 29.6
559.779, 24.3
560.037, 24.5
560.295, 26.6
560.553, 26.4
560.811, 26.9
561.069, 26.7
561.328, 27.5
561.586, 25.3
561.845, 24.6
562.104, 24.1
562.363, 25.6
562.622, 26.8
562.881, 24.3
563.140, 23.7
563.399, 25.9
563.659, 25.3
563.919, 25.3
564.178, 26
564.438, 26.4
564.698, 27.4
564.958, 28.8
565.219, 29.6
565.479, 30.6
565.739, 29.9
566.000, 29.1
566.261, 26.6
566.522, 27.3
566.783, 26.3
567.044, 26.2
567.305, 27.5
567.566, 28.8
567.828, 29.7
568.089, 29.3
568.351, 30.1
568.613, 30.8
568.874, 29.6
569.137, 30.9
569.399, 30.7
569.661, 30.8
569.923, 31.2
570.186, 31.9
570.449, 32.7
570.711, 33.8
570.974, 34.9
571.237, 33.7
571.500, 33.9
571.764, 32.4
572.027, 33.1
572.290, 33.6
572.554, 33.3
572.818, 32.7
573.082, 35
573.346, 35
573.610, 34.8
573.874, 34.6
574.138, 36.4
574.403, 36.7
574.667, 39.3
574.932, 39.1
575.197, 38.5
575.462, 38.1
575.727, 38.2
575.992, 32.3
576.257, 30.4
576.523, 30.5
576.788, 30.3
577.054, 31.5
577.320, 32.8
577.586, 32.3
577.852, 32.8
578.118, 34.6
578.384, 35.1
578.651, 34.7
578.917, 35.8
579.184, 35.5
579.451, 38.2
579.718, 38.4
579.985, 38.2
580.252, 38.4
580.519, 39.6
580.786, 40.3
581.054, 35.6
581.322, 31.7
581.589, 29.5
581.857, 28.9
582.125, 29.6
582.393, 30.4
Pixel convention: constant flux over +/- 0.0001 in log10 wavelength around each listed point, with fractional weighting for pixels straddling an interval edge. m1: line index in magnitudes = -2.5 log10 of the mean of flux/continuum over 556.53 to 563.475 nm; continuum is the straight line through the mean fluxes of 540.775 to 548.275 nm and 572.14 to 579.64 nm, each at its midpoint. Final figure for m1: 0.20 mag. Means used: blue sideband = 30.8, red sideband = 34.7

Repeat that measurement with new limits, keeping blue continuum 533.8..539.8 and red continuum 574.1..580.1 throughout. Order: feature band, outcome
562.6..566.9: 0.26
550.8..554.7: 0.40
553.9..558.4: 0.28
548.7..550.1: 0.21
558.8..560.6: 0.23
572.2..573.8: 0.03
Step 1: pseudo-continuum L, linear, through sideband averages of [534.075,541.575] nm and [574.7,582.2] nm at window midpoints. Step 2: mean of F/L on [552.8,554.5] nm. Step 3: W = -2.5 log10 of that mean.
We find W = 0.43 mag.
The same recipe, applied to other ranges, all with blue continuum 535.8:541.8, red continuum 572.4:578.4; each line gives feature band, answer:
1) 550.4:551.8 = 0.41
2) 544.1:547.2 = 0.25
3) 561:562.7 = 0.31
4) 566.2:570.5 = 0.17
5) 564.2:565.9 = 0.20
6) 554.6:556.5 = 0.32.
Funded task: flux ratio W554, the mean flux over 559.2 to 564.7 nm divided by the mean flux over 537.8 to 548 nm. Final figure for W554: 0.81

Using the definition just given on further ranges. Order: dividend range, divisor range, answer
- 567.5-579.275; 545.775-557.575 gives 1.31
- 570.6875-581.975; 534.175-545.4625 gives 1.03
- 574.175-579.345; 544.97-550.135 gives 1.32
